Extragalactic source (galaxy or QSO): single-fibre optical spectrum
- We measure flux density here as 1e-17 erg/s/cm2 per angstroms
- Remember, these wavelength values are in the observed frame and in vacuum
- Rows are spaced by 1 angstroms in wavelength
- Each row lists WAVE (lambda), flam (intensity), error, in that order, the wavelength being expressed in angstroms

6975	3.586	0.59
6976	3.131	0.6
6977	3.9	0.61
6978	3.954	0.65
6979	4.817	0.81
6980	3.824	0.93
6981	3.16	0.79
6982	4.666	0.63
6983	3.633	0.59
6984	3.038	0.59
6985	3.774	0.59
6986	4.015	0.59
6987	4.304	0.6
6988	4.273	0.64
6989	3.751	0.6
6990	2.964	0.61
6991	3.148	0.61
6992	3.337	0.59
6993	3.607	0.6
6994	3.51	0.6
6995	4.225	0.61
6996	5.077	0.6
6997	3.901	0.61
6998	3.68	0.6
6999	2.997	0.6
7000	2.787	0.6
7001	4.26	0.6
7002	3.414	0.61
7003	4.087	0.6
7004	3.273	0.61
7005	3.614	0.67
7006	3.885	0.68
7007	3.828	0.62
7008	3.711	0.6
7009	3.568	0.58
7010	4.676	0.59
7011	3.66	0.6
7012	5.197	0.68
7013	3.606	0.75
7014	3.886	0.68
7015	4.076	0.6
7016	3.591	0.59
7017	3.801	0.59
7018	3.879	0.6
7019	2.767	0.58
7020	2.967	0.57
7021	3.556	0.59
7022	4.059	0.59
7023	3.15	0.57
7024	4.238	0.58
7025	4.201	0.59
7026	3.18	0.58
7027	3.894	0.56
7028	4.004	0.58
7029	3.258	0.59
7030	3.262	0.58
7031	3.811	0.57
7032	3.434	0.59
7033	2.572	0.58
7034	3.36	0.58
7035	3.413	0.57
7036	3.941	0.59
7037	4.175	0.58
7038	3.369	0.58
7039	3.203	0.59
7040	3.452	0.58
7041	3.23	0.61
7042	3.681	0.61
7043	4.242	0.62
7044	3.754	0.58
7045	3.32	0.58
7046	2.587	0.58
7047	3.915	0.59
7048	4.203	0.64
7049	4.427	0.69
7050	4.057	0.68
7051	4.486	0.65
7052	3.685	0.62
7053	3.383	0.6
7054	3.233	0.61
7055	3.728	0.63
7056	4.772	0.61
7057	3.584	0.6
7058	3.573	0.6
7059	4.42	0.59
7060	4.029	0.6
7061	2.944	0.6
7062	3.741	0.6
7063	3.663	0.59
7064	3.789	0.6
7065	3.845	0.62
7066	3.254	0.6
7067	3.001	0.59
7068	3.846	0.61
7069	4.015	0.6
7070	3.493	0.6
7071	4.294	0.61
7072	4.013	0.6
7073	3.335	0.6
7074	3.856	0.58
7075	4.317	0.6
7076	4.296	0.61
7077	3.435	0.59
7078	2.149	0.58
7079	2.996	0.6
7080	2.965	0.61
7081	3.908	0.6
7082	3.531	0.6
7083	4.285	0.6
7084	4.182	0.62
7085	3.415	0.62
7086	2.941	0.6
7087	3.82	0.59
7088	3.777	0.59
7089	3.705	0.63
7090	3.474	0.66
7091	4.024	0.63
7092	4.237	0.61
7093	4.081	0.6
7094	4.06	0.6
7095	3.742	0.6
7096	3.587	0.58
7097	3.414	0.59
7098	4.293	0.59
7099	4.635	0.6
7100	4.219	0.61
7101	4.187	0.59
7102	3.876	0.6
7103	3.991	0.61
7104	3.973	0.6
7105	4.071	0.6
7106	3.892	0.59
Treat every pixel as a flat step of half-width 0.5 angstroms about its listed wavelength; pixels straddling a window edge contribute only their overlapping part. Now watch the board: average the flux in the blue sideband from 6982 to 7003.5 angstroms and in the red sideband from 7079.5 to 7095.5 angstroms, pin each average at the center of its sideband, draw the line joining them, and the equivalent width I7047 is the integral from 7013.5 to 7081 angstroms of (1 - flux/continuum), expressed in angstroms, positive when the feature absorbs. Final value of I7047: 1.8 angstroms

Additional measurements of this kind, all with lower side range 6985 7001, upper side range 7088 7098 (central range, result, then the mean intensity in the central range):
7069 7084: 0.6 angstroms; 3.66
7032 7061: 0.7 angstroms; 3.69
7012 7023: 0.2 angstroms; 3.67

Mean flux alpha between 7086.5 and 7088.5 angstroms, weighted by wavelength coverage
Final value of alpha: 3.8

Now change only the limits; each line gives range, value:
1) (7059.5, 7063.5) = 3.59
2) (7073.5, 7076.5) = 4.16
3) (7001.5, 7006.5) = 3.65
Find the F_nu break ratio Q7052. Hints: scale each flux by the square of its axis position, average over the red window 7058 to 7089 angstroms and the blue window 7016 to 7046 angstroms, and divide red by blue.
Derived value 1.04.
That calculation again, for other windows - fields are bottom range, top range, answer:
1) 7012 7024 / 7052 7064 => 1.03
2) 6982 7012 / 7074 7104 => 1.03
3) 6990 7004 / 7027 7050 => 0.99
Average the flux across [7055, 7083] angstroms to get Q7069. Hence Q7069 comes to 3.68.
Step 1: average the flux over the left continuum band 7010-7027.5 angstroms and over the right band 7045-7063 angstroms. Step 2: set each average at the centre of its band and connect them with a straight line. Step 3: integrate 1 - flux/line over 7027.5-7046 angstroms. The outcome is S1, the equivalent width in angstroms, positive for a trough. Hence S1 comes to 1.4 angstroms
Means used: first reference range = 3.77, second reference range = 3.79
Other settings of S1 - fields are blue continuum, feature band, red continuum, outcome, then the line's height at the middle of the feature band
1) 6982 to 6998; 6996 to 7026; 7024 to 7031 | -0.1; 3.74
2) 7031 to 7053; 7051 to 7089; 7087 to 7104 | 1.3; 3.8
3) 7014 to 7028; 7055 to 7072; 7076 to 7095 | -0.6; 3.64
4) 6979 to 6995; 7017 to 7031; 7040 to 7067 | 0.5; 3.73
